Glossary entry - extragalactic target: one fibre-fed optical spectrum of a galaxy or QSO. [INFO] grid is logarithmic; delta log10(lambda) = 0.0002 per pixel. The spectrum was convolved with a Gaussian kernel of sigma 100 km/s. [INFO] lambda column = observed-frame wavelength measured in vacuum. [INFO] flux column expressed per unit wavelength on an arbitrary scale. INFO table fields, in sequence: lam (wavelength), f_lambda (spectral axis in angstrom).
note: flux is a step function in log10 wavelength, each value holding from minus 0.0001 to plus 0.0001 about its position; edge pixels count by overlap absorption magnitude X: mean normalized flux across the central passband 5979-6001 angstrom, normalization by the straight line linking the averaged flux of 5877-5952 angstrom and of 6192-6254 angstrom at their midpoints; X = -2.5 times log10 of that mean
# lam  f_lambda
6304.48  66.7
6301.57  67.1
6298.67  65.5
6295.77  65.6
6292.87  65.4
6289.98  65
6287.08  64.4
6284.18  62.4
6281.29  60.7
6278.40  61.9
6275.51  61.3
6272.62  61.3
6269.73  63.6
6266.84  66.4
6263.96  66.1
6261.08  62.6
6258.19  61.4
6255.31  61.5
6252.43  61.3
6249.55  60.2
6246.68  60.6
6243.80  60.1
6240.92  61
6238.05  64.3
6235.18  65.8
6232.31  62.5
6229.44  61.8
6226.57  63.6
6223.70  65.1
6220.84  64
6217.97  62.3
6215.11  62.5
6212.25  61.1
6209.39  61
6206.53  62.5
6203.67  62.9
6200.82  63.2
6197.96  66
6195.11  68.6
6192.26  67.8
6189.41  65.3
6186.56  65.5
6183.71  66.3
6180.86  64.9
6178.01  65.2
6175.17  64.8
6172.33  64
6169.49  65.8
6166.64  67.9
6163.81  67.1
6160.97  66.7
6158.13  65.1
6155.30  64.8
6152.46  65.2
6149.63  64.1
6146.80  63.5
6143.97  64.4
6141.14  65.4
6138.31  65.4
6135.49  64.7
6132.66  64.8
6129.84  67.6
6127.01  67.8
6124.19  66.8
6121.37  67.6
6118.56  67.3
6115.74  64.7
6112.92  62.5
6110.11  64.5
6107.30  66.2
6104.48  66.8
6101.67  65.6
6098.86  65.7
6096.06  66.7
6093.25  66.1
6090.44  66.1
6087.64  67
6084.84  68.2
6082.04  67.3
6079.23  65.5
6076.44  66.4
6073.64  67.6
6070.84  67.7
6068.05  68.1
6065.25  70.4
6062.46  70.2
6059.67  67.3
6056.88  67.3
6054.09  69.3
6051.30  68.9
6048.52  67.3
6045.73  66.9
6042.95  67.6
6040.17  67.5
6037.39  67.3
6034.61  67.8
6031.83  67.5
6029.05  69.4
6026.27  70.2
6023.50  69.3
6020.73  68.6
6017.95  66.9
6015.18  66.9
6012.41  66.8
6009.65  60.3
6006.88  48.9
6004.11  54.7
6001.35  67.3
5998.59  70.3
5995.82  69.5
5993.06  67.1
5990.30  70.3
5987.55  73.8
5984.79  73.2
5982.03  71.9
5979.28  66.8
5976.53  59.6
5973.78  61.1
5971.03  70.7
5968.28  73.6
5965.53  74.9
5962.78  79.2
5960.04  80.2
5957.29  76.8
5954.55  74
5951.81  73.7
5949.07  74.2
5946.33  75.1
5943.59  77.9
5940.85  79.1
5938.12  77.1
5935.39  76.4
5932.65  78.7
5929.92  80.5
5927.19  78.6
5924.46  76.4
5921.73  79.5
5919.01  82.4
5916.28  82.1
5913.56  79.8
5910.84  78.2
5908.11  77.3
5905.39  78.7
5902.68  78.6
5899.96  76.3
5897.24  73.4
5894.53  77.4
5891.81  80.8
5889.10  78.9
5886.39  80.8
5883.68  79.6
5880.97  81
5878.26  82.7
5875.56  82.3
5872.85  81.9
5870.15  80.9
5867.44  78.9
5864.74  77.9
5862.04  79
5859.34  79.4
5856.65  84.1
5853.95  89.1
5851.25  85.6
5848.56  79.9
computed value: 0.06 mag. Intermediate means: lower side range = 78.5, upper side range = 63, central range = 70.4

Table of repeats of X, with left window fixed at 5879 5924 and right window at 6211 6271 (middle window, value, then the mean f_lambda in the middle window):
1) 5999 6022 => 0.17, 62.9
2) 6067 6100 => 0.05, 66.9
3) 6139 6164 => 0.03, 65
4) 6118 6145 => 0.03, 66.2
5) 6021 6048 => 0.07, 68.2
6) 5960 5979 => 0.08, 70.5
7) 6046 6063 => 0.05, 68.2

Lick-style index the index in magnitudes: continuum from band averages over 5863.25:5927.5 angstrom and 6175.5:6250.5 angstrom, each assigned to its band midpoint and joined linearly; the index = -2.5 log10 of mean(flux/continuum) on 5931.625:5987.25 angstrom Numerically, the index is 0.037 mag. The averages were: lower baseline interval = 79.4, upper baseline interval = 63.7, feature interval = 73.7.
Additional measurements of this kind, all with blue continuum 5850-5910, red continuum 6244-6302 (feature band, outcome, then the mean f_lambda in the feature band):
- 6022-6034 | 0.072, 69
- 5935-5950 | 0.010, 76.7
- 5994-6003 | 0.099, 68.5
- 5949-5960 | 0.022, 75.4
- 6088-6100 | 0.073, 66.3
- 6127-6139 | 0.053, 65.9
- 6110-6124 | 0.069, 65.6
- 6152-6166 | 0.034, 66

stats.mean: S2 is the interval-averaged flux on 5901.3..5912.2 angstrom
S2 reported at 78.2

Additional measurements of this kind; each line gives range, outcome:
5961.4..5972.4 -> 74.6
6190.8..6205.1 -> 65.7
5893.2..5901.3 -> 75.7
